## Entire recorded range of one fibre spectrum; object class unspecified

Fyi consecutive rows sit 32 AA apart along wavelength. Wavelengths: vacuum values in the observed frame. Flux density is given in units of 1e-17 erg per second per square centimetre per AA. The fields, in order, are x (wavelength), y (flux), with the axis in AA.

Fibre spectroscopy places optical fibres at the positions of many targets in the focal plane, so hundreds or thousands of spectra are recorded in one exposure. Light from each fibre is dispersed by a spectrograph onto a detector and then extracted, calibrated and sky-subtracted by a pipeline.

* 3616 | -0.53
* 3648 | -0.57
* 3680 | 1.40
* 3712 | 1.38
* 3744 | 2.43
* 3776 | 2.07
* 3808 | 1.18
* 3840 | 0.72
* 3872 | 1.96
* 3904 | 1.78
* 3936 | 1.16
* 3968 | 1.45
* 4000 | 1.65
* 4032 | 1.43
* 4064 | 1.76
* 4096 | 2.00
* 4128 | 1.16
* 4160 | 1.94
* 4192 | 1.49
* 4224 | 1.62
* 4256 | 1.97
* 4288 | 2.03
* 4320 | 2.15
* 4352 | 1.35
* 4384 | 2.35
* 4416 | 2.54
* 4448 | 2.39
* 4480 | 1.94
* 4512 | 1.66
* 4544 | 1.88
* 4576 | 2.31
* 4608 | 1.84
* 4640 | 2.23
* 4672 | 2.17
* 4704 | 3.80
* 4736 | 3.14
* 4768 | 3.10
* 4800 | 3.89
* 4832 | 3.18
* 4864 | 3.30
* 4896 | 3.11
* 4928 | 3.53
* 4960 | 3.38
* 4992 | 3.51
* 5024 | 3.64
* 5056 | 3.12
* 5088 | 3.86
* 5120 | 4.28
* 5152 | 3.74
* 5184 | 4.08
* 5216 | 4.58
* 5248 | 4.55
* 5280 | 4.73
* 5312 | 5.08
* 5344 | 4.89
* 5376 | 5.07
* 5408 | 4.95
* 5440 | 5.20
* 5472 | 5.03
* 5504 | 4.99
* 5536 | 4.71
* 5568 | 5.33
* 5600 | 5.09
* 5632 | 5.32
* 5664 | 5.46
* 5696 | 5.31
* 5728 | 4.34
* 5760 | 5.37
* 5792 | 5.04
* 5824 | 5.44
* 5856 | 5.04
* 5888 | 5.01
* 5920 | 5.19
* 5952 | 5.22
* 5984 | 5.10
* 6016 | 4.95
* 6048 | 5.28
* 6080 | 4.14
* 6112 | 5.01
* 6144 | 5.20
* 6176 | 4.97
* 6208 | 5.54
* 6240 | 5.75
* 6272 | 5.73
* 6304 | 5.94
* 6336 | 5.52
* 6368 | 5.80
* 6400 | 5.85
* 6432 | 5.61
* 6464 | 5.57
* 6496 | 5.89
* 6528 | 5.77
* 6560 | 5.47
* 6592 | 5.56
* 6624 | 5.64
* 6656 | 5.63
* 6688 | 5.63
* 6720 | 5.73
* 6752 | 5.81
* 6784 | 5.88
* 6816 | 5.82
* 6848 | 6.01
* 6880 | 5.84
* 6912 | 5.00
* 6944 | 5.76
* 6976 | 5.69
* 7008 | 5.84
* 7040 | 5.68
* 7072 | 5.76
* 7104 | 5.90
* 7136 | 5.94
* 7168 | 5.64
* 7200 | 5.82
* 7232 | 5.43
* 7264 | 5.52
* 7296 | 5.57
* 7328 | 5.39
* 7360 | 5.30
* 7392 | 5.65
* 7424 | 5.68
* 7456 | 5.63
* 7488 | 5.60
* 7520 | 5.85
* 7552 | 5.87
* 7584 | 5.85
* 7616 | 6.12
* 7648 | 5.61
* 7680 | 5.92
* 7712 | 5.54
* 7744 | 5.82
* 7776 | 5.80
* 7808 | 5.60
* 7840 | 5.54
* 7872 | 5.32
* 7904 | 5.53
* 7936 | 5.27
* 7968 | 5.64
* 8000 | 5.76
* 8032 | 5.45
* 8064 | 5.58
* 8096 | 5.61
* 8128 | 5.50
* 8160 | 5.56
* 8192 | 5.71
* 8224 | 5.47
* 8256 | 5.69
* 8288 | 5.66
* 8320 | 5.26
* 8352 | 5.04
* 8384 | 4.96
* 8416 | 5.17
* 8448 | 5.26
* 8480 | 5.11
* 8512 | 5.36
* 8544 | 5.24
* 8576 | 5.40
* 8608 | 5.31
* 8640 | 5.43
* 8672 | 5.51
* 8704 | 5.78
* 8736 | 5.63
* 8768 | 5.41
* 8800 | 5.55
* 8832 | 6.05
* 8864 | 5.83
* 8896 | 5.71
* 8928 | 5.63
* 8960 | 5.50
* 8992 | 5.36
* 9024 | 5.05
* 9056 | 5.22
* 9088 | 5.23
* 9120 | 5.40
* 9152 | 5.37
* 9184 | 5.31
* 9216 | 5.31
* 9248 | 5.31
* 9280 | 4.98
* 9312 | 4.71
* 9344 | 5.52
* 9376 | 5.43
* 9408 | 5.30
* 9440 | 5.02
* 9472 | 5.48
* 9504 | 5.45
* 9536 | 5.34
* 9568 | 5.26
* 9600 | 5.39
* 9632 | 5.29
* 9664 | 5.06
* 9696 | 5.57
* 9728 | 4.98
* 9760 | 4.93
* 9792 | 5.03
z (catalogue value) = 0.174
